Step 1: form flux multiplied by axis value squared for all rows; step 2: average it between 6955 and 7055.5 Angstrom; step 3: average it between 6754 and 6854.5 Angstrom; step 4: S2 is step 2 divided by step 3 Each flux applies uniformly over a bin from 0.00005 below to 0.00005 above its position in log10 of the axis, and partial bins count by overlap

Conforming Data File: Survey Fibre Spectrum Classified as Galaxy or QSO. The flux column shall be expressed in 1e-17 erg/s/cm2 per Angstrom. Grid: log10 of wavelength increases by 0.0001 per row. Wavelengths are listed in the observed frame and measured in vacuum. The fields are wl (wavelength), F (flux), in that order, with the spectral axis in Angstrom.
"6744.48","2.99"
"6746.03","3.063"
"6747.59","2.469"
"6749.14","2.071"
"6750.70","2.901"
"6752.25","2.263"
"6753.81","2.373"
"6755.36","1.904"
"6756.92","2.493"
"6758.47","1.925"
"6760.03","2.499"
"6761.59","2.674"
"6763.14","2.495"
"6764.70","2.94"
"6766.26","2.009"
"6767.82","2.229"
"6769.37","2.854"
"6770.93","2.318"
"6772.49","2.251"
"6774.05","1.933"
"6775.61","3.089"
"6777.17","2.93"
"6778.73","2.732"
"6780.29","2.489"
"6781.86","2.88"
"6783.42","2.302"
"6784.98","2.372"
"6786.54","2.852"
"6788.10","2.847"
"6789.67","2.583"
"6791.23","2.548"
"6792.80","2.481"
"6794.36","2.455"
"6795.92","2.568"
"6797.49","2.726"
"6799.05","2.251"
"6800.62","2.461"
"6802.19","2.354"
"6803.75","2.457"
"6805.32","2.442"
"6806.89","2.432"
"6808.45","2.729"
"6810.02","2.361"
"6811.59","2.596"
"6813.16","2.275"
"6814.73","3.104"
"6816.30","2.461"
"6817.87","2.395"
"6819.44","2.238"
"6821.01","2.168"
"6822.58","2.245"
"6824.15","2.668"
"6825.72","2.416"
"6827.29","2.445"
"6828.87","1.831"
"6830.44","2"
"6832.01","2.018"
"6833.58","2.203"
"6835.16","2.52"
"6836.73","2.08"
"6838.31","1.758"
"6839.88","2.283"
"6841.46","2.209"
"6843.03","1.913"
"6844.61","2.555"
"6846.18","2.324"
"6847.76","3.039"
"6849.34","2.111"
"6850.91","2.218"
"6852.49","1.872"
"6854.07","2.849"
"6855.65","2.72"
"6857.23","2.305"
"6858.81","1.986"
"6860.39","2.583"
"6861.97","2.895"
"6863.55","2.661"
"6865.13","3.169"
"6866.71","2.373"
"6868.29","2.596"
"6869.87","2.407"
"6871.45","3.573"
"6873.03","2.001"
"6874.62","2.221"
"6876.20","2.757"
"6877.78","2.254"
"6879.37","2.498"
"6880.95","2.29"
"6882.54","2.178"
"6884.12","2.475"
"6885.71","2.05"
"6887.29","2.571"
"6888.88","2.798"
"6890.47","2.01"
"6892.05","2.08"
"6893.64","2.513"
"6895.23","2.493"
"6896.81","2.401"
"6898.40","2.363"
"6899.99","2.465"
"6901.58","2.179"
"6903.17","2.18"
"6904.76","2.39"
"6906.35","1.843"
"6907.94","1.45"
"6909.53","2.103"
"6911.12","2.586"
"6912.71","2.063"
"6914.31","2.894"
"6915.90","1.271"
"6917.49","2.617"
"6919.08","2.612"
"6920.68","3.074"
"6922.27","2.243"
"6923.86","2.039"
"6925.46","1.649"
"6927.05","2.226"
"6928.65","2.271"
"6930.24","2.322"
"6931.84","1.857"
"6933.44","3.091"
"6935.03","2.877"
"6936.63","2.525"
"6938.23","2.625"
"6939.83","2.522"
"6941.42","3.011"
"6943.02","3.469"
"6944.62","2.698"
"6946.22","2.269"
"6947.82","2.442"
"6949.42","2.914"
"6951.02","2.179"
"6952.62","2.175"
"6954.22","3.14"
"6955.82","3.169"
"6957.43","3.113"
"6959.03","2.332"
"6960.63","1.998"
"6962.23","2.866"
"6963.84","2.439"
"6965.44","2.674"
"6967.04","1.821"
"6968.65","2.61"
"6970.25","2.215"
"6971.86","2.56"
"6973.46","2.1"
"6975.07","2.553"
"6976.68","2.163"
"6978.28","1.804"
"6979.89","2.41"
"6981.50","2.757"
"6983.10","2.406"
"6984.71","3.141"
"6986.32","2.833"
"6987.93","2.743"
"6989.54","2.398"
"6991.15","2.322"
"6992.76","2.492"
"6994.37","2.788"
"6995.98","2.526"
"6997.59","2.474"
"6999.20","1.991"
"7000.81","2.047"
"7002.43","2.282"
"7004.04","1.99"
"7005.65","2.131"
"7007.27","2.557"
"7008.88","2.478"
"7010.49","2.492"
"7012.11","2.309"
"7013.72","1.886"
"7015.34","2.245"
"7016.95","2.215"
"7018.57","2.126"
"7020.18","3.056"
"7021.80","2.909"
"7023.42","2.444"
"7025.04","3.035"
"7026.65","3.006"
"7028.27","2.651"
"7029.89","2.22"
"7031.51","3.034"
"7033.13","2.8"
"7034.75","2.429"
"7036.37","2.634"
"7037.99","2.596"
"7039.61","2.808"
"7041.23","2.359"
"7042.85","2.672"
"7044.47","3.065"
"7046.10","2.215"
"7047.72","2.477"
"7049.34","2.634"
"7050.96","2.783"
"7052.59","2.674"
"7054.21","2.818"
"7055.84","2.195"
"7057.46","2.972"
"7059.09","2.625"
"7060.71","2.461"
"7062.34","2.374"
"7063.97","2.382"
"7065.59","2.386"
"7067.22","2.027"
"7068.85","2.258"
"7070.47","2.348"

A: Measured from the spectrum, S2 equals 1.10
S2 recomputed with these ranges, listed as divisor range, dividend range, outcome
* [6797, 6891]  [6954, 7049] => 1.09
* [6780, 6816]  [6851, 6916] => 0.96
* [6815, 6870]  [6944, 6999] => 1.10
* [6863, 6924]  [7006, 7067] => 1.12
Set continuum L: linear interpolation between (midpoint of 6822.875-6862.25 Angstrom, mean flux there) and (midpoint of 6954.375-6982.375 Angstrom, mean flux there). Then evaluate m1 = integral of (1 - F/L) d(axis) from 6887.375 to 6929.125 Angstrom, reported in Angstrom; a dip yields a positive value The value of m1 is 2.1 Angstrom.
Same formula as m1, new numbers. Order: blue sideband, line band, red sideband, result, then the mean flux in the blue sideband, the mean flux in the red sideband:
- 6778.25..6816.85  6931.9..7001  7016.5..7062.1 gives 1.7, 2.55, 2.64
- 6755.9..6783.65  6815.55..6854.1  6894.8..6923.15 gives 2.2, 2.5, 2.29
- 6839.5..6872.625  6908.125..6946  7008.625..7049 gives 1.3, 2.5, 2.57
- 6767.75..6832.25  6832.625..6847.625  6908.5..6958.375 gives 1.5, 2.48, 2.51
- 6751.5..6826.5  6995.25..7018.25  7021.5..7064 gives 3.2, 2.48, 2.64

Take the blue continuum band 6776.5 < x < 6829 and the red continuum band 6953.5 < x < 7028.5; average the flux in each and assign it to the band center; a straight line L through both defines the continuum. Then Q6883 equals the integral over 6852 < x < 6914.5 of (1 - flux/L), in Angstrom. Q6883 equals 2.4 Angstrom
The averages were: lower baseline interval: 2.51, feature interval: 2.4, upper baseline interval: 2.48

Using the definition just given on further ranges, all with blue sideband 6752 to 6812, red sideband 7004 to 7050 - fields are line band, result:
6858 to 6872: -0.9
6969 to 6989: 0.4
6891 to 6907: 1.4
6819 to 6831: 1.2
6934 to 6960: -1.9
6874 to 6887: 0.8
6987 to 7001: 0.5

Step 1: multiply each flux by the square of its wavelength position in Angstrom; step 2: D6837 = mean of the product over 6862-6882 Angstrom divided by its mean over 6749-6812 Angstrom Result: 1.06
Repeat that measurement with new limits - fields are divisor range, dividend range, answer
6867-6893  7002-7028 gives 1.05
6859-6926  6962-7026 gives 1.05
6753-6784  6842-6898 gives 1.02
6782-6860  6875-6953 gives 1.02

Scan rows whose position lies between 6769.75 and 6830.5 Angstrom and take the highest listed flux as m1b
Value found 3.104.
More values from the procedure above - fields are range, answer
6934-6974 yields 3.469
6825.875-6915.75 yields 3.573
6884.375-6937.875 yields 3.091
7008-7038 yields 3.056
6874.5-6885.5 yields 2.757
